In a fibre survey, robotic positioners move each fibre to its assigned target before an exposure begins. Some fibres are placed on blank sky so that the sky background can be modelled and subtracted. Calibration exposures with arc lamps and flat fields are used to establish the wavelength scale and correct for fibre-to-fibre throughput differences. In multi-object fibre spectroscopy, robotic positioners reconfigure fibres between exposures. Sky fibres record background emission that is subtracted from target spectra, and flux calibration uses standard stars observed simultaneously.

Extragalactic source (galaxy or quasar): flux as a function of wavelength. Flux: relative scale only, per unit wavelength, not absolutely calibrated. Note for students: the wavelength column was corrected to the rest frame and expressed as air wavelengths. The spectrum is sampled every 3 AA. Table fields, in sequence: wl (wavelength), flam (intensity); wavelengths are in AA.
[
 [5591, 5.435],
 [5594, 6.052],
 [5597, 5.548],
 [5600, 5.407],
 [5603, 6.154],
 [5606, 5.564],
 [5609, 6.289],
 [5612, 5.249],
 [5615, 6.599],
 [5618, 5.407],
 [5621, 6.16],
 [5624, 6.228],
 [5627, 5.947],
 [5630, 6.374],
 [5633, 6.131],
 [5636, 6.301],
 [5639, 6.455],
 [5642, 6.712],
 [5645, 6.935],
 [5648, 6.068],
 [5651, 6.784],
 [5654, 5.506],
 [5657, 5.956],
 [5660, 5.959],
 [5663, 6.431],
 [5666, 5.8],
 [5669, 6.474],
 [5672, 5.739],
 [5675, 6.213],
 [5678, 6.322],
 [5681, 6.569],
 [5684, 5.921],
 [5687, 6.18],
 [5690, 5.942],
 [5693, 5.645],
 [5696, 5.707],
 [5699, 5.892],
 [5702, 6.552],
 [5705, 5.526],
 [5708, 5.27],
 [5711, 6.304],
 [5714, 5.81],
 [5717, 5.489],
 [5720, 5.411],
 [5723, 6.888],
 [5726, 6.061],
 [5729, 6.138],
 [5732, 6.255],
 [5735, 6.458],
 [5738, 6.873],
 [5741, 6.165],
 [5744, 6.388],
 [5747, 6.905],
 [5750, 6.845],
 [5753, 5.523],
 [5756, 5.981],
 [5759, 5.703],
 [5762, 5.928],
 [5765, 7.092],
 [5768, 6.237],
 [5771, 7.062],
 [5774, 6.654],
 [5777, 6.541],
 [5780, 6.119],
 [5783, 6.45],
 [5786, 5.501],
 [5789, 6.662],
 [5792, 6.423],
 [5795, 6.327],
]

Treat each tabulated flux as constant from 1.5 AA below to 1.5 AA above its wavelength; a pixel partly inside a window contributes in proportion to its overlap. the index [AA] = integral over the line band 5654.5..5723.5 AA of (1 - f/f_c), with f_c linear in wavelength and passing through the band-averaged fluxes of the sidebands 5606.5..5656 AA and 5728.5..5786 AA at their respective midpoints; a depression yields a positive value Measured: 3.1 AA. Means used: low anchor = 6.18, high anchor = 6.37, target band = 5.98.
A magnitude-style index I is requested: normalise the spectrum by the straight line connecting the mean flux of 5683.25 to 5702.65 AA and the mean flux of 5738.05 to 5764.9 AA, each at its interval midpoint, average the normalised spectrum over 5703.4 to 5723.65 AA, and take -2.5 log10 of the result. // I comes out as 0.05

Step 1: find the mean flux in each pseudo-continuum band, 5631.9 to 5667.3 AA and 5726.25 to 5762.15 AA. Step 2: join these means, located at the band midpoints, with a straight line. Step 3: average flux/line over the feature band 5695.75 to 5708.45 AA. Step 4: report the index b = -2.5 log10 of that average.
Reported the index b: 0.08 mag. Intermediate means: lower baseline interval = 6.26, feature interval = 5.84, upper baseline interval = 6.27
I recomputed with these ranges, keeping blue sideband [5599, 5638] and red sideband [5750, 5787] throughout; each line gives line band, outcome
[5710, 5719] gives 0.064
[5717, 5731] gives 0.022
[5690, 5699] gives 0.069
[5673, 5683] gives -0.037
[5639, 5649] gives -0.092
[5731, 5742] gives -0.043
